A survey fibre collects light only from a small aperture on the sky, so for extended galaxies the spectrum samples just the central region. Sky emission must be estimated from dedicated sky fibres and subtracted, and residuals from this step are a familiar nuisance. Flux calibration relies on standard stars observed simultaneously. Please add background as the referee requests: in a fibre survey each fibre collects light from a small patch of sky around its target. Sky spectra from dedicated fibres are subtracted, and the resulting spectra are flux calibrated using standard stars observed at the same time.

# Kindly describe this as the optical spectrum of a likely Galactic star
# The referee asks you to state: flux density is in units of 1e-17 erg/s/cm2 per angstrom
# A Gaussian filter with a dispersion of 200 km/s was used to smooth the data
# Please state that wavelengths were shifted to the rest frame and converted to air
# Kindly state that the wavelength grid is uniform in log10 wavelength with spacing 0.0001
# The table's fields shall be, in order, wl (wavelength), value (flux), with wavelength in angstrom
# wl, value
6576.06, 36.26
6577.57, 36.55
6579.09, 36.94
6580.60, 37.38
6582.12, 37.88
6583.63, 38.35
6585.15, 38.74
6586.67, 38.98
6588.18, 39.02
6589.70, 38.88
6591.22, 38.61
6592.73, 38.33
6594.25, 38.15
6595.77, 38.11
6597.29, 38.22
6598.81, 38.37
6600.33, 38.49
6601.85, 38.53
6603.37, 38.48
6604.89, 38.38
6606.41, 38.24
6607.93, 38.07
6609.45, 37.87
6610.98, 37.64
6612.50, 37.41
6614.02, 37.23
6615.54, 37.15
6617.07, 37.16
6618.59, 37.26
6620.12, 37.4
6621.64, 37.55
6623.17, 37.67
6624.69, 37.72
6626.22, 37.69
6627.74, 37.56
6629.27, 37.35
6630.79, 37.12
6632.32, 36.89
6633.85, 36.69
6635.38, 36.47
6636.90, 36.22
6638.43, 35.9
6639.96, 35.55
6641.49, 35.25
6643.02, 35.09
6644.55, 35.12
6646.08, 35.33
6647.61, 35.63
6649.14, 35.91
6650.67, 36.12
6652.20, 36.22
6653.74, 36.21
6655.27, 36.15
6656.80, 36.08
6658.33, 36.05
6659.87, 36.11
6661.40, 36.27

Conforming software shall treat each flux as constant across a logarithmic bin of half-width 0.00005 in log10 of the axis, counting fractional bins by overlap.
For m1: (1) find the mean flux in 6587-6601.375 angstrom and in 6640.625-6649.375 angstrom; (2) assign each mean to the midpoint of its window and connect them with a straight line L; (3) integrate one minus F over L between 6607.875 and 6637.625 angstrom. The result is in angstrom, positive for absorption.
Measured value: -0.5 angstrom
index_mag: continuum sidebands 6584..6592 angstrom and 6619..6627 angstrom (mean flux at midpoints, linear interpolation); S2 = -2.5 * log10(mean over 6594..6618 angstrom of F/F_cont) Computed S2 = 0.007 mag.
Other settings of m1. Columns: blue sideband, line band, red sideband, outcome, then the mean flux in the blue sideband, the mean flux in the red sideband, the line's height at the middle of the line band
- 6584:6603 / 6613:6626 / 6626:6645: -0.1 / 38.5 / 36.4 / 37.2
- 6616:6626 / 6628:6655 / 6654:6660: 0.4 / 37.4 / 36.1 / 36.7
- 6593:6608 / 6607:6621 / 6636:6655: 0.0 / 38.3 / 35.7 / 37.5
